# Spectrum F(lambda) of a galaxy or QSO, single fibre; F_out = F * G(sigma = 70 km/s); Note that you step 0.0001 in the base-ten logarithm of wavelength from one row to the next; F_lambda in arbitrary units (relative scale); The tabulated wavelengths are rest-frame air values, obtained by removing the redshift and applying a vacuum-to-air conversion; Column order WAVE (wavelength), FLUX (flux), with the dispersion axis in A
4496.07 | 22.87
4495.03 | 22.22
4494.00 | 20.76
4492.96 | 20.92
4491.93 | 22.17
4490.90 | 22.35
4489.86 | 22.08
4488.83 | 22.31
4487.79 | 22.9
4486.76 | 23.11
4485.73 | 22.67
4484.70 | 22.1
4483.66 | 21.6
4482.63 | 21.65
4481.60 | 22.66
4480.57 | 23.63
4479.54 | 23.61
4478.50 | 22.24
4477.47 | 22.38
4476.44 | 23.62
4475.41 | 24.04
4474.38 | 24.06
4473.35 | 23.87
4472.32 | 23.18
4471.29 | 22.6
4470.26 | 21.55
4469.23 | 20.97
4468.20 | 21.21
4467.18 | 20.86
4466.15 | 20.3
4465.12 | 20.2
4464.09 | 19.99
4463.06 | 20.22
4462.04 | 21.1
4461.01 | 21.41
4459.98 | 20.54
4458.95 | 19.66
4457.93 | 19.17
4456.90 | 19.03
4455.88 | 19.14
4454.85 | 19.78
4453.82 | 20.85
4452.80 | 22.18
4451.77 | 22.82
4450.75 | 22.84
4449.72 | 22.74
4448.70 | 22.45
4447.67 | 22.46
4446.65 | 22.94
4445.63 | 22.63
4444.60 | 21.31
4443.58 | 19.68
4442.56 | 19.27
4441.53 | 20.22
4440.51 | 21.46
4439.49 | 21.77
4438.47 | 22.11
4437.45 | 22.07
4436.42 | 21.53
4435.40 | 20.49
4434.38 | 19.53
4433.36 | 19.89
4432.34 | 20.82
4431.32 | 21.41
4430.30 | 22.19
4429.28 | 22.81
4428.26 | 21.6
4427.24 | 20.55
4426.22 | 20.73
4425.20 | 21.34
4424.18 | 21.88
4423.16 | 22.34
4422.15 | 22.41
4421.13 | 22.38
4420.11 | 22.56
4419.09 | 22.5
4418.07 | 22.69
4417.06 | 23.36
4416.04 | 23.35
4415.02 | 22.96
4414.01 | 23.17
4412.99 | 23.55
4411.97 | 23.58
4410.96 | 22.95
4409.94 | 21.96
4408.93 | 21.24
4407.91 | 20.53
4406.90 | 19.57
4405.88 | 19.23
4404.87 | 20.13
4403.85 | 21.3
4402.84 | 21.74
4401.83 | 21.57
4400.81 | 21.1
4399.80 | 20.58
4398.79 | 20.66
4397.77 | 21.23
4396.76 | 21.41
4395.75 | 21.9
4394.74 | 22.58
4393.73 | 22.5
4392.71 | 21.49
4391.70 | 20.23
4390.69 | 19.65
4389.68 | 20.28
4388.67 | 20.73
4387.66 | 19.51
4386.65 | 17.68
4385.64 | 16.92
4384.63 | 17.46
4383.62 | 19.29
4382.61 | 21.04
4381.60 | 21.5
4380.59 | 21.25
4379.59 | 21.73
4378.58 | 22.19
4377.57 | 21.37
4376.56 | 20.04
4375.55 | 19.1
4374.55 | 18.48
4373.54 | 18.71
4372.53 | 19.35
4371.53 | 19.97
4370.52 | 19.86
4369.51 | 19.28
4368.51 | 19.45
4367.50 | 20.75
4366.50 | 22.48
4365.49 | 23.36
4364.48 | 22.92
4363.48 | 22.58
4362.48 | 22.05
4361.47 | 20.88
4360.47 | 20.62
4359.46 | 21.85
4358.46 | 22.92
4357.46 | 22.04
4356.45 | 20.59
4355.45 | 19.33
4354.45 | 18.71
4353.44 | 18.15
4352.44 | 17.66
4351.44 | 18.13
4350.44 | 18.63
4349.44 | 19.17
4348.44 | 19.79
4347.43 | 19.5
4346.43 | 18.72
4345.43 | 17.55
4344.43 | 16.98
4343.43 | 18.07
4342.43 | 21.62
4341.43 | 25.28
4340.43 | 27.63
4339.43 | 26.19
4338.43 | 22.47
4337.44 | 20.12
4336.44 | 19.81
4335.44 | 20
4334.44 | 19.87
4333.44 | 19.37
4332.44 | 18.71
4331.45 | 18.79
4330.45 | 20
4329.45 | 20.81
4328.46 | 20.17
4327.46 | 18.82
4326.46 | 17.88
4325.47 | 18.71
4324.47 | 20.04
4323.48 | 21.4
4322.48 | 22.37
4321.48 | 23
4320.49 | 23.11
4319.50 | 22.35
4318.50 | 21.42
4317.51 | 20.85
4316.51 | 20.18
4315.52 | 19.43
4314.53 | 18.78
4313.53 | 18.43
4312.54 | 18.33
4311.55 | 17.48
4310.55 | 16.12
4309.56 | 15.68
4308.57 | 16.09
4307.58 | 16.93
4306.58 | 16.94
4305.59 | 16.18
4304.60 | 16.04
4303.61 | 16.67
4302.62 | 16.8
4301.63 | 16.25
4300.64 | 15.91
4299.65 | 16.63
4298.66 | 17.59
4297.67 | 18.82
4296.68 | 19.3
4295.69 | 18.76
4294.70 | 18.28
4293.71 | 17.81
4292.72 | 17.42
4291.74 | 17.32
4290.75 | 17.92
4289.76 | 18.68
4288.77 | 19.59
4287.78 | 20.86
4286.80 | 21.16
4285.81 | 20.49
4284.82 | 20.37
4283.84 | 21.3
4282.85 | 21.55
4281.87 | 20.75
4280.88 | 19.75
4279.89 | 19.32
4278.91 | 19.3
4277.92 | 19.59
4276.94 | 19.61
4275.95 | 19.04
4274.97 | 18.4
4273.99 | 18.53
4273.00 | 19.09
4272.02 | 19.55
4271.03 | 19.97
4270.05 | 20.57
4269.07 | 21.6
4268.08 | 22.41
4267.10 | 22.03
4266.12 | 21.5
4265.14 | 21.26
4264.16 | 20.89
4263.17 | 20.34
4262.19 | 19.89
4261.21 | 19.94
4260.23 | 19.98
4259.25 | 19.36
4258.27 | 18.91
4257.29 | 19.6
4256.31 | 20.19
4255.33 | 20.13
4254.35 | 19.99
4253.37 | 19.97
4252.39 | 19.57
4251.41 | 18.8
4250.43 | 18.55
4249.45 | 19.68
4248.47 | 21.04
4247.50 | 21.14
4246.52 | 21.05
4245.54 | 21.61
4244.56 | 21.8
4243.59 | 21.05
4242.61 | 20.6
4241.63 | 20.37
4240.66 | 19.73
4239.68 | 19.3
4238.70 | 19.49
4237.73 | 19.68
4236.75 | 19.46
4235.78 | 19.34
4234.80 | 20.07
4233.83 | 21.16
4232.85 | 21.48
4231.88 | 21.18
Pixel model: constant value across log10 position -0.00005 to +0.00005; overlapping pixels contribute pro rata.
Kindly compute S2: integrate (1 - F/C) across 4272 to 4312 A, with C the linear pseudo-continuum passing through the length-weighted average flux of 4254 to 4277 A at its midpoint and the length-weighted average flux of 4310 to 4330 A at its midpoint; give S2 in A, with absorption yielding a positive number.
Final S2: 3.4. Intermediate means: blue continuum 20.1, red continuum 20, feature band 18.4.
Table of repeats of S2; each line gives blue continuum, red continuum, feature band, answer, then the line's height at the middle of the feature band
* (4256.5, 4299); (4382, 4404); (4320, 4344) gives -1.08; 20.1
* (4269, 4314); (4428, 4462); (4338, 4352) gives -0.90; 19.4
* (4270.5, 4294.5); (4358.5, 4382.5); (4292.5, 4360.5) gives 2.79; 20.2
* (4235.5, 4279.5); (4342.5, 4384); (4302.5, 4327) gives 1.52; 20.1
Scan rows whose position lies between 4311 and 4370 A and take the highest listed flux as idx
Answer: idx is 27.63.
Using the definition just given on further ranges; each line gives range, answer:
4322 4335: 22.37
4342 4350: 21.62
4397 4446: 23.58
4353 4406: 23.36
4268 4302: 22.41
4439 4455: 22.94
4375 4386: 22.19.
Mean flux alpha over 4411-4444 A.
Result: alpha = 21.8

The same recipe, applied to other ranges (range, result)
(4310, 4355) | 20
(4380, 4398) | 20.4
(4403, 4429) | 21.9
